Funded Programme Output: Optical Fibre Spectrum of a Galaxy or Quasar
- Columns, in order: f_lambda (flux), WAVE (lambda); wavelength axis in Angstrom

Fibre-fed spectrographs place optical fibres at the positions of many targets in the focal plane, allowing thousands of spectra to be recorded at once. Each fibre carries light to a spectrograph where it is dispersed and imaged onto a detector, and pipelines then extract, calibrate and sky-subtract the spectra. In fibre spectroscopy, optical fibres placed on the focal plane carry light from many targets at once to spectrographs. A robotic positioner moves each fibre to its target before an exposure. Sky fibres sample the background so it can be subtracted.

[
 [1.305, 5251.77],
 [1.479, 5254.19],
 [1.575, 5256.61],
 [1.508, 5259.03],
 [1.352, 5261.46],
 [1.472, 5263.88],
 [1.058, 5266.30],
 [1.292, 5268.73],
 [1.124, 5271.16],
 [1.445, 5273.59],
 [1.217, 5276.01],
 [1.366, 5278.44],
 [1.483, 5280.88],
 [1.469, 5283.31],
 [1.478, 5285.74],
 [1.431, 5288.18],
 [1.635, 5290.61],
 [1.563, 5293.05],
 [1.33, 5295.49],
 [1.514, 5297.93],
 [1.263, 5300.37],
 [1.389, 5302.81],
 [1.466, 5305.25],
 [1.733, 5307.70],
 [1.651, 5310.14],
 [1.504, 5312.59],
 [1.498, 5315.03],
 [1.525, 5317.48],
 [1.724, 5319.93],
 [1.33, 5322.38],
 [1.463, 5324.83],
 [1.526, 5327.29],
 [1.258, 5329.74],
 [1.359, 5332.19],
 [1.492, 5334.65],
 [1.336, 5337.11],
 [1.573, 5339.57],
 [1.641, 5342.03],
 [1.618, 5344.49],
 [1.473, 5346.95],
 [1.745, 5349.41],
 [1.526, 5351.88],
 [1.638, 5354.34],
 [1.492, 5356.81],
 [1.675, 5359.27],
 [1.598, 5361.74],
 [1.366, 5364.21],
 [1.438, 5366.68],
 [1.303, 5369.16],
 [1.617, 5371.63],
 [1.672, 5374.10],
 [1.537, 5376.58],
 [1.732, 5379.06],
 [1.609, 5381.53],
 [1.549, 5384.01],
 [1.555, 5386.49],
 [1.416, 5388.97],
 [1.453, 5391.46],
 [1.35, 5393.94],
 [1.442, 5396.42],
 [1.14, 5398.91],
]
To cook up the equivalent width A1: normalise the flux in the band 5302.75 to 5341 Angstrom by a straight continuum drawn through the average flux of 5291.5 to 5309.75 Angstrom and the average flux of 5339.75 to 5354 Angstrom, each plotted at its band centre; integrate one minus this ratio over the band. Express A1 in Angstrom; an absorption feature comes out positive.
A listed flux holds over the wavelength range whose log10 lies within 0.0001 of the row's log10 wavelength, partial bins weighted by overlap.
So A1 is 1.0 Angstrom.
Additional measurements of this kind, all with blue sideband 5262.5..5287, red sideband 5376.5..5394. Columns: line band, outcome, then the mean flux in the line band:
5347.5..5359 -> -0.93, 1.6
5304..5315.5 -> -1.41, 1.58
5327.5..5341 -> 0.28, 1.42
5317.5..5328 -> -0.64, 1.51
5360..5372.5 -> 0.28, 1.47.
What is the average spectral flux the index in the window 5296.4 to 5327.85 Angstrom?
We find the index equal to 1.5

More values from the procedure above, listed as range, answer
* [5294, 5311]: 1.48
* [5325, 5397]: 1.52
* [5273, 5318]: 1.47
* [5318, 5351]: 1.5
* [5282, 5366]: 1.51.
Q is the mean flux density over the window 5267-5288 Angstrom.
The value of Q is 1.36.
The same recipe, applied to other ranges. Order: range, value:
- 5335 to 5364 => 1.56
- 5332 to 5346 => 1.51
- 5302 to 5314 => 1.55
